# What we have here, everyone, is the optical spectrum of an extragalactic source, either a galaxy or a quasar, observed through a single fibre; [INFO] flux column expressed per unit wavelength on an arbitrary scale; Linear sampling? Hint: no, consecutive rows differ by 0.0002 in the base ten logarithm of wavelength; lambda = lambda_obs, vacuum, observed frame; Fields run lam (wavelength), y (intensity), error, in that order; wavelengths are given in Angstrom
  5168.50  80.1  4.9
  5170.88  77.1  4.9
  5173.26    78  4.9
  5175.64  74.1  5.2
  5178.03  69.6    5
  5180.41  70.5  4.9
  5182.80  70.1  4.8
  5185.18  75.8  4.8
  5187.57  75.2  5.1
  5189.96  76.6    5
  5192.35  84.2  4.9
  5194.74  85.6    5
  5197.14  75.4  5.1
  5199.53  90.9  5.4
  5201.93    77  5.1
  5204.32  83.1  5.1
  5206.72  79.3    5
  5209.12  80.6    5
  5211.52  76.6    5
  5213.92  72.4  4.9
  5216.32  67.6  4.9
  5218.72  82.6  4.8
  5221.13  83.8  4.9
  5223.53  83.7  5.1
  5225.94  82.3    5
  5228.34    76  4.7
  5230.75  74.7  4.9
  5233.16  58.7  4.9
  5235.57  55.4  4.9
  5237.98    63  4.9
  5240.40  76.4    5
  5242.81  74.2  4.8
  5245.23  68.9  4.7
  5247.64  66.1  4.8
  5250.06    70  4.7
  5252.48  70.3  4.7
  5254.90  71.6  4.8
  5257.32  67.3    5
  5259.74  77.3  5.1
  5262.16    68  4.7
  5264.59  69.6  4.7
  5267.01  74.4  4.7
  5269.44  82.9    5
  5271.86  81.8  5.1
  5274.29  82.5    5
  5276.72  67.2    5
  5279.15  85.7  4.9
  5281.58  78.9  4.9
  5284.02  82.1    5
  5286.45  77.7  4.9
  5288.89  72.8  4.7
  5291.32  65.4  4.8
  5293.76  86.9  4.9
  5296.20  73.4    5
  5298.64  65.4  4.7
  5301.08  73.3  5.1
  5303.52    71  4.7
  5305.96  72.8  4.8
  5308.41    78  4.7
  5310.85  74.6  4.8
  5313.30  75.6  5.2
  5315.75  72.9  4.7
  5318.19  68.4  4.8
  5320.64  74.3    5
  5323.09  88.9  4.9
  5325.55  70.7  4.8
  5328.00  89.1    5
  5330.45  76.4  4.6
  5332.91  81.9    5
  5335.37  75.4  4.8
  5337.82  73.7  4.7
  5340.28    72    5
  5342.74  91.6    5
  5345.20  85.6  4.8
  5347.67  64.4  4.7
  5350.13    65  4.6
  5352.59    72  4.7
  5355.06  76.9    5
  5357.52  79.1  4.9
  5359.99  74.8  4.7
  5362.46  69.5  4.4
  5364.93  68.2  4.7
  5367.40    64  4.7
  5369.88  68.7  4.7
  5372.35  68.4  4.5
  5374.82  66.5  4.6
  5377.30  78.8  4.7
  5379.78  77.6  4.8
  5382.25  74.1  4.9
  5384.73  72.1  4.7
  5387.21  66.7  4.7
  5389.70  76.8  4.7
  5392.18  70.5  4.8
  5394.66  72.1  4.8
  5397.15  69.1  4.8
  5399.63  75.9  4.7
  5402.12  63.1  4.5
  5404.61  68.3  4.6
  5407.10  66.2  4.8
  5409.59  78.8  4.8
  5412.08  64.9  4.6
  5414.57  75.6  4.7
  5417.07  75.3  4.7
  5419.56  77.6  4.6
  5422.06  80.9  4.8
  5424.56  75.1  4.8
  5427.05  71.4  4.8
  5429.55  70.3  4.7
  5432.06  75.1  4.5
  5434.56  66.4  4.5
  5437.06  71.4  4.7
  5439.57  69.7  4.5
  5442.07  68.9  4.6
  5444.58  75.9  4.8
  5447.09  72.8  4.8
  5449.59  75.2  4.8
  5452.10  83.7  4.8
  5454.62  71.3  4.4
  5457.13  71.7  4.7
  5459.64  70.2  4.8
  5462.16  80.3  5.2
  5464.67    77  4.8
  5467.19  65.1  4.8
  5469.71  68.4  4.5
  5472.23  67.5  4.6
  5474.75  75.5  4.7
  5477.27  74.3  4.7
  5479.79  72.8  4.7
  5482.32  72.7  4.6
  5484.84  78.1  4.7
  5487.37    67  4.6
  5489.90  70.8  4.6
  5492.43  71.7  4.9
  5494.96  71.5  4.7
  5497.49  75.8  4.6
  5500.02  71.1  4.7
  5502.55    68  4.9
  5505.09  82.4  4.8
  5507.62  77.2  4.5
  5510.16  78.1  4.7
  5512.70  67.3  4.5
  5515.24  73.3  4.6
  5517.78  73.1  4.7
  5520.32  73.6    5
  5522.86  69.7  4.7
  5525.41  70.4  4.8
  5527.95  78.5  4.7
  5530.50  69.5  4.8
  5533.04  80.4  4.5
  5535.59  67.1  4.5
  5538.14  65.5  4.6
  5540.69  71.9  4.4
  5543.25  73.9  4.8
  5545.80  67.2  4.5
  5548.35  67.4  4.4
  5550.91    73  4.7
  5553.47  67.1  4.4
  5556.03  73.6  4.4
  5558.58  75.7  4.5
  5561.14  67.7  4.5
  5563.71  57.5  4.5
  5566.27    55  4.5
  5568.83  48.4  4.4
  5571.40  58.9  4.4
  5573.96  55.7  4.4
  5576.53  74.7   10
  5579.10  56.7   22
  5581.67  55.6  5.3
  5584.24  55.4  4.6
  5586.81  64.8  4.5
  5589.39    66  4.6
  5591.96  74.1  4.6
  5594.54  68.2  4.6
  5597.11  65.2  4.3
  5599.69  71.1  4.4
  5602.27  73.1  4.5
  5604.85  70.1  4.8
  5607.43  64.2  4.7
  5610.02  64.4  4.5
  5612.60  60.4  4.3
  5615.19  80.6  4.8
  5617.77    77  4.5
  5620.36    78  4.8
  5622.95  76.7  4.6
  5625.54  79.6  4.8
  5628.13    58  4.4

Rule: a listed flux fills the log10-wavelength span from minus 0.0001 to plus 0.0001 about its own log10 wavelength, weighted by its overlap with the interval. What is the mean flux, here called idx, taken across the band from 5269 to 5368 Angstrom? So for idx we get 75.7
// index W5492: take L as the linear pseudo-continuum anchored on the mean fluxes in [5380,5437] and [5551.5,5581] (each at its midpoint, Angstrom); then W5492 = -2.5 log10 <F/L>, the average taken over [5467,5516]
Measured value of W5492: -0.08 mag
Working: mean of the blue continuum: 72.2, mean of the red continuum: 62.9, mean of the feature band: 72.6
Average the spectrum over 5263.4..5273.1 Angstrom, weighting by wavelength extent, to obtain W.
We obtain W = 77.3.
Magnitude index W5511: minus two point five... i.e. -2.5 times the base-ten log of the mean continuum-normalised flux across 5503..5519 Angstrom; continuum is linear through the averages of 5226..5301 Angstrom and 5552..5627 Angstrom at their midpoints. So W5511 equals -0.10 mag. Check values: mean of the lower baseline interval 73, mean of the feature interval 74.8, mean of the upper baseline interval 66.8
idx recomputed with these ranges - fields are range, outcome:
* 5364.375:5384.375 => 70.9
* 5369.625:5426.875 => 72.4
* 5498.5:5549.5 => 72.3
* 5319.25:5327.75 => 79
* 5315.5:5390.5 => 74.3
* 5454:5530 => 72.8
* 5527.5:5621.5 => 67.3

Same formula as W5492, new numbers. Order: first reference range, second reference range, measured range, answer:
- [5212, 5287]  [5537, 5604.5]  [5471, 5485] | -0.079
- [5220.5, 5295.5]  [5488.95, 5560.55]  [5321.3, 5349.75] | -0.072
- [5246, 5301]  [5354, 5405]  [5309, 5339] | -0.056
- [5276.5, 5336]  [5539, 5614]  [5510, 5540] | -0.071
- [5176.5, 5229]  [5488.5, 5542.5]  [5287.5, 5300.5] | 0.054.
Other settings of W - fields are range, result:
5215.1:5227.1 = 80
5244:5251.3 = 68.3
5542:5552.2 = 70.4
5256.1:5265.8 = 70.6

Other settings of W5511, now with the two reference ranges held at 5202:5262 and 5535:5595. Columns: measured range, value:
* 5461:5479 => -0.08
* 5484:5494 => -0.07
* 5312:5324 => -0.07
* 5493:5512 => -0.12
